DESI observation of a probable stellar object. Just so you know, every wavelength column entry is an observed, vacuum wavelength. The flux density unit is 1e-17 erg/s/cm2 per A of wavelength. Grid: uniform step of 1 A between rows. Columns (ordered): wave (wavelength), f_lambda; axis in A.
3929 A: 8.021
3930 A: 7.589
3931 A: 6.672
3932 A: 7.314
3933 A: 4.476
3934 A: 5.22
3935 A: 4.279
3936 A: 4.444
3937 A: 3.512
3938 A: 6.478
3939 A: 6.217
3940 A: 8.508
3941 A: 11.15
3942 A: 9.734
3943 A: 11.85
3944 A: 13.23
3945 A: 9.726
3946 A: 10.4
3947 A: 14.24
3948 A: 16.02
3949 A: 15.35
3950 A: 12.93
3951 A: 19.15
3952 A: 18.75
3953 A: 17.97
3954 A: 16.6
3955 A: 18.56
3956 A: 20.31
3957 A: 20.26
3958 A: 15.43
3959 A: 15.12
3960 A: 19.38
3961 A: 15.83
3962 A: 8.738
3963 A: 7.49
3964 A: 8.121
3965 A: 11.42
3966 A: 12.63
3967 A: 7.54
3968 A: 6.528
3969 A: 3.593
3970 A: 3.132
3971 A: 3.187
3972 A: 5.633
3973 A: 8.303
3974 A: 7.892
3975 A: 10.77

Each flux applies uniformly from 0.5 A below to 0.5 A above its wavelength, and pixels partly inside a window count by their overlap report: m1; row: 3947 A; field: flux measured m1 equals 14.24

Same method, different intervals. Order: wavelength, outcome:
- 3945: 9.726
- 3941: 11.15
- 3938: 6.478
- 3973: 8.303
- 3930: 7.589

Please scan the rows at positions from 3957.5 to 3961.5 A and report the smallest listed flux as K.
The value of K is 15.12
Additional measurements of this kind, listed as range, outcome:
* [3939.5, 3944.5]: 8.508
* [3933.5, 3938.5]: 3.512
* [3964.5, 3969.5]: 3.593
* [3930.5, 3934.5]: 4.476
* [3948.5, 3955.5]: 12.93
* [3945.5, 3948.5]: 10.4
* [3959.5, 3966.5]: 7.49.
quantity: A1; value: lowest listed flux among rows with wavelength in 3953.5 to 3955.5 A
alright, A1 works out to 16.6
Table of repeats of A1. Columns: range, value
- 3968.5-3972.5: 3.132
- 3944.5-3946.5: 9.726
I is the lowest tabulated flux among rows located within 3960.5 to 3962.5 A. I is 8.738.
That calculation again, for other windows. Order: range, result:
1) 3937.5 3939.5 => 6.217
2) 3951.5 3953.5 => 17.97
